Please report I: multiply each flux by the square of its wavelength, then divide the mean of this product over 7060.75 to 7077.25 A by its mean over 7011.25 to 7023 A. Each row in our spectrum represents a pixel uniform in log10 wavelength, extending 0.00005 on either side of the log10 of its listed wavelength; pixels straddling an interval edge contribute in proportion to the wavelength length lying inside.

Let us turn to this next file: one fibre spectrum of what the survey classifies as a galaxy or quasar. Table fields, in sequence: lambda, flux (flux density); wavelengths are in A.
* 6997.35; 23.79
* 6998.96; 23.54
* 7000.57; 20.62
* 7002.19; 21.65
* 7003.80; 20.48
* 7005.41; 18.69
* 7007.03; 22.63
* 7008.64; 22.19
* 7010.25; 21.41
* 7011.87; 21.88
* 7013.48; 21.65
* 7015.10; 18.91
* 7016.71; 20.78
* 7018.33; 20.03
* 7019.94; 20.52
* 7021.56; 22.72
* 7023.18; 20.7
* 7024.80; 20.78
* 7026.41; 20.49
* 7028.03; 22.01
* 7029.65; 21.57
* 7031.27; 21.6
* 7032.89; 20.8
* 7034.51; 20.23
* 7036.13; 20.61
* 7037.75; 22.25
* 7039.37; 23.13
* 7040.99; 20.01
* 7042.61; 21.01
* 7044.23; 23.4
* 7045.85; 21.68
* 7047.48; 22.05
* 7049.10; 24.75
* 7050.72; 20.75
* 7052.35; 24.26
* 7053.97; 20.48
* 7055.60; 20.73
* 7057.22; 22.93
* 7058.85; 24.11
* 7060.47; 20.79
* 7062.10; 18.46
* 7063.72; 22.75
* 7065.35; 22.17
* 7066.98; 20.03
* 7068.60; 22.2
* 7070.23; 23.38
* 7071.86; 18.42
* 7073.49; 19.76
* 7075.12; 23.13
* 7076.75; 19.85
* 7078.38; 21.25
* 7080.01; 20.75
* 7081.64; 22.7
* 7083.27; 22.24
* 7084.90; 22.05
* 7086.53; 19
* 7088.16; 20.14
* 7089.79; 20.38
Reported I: 1.02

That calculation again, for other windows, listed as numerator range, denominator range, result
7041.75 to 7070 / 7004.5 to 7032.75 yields 1.05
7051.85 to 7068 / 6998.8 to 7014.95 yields 1.03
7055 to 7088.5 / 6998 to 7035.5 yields 1.02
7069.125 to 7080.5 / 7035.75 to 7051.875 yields 0.96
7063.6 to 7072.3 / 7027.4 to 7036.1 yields 1.03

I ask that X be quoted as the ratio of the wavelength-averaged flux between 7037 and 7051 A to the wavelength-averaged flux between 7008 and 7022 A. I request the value 1.1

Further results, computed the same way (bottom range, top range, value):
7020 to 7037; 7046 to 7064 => 1.04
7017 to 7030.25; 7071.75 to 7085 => 1.01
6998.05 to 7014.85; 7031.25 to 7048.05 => 1.01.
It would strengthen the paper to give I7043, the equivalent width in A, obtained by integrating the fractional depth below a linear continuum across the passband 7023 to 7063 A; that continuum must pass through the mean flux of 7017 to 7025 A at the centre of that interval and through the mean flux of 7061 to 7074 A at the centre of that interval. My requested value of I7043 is -1.3 A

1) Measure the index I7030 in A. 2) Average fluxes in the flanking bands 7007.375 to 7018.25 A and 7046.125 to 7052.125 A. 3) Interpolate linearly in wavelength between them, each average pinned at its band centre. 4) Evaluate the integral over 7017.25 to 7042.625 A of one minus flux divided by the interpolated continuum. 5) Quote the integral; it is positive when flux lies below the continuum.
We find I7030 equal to 0.8 A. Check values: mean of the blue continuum 21.1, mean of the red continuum 22.6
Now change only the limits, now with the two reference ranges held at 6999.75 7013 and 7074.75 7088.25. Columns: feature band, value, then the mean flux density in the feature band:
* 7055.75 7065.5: -0.25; 21.8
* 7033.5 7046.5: -0.19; 21.5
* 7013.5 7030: 0.27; 20.9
